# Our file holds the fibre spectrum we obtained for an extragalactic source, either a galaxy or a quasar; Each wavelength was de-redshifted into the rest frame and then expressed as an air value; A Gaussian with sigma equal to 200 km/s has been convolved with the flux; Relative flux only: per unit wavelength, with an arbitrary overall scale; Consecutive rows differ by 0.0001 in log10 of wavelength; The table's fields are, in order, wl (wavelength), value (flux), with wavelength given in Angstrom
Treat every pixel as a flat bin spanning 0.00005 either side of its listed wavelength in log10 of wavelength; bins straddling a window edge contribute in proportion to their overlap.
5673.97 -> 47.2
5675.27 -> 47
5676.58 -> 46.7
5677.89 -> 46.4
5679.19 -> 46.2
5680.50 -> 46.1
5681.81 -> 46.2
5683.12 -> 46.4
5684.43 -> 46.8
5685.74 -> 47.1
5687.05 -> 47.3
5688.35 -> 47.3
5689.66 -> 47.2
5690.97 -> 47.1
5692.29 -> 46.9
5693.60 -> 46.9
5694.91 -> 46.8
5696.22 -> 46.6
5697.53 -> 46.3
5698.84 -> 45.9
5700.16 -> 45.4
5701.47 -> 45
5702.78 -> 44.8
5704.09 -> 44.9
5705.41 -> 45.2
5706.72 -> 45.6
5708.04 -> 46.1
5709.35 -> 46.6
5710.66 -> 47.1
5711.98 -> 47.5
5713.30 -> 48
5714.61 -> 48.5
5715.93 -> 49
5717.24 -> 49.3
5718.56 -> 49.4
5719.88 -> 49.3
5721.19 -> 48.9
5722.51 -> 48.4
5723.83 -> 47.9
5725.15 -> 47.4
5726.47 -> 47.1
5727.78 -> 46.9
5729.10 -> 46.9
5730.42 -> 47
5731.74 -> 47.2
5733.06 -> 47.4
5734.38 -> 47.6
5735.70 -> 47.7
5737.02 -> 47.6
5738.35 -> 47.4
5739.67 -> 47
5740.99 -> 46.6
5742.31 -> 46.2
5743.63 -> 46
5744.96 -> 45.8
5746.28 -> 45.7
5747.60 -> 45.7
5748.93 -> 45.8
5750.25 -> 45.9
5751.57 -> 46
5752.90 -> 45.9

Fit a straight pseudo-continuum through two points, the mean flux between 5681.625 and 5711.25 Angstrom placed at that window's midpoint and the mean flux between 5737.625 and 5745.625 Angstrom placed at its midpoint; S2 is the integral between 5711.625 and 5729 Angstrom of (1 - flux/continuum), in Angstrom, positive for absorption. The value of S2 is -0.7 Angstrom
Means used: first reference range 46.3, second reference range 46.5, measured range 48.3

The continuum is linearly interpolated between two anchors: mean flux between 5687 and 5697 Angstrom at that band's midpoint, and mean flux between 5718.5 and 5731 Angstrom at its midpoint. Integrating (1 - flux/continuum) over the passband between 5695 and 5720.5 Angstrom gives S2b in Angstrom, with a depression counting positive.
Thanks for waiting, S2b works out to 0.3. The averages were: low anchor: 47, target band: 46.9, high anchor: 47.9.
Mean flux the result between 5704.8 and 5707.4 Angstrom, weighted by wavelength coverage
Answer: 45.4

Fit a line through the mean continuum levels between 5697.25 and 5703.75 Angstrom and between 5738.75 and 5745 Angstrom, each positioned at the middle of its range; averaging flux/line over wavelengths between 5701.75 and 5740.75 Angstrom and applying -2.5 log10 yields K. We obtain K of -0.03 mag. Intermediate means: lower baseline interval 45.4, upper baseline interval 46.4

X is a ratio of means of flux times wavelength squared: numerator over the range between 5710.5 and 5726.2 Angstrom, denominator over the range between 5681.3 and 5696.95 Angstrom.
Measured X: 1.0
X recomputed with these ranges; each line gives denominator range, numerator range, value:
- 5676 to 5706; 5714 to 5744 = 1.04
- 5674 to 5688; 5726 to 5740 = 1.03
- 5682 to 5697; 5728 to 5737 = 1.02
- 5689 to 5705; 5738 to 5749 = 1.02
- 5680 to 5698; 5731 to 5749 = 1.02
